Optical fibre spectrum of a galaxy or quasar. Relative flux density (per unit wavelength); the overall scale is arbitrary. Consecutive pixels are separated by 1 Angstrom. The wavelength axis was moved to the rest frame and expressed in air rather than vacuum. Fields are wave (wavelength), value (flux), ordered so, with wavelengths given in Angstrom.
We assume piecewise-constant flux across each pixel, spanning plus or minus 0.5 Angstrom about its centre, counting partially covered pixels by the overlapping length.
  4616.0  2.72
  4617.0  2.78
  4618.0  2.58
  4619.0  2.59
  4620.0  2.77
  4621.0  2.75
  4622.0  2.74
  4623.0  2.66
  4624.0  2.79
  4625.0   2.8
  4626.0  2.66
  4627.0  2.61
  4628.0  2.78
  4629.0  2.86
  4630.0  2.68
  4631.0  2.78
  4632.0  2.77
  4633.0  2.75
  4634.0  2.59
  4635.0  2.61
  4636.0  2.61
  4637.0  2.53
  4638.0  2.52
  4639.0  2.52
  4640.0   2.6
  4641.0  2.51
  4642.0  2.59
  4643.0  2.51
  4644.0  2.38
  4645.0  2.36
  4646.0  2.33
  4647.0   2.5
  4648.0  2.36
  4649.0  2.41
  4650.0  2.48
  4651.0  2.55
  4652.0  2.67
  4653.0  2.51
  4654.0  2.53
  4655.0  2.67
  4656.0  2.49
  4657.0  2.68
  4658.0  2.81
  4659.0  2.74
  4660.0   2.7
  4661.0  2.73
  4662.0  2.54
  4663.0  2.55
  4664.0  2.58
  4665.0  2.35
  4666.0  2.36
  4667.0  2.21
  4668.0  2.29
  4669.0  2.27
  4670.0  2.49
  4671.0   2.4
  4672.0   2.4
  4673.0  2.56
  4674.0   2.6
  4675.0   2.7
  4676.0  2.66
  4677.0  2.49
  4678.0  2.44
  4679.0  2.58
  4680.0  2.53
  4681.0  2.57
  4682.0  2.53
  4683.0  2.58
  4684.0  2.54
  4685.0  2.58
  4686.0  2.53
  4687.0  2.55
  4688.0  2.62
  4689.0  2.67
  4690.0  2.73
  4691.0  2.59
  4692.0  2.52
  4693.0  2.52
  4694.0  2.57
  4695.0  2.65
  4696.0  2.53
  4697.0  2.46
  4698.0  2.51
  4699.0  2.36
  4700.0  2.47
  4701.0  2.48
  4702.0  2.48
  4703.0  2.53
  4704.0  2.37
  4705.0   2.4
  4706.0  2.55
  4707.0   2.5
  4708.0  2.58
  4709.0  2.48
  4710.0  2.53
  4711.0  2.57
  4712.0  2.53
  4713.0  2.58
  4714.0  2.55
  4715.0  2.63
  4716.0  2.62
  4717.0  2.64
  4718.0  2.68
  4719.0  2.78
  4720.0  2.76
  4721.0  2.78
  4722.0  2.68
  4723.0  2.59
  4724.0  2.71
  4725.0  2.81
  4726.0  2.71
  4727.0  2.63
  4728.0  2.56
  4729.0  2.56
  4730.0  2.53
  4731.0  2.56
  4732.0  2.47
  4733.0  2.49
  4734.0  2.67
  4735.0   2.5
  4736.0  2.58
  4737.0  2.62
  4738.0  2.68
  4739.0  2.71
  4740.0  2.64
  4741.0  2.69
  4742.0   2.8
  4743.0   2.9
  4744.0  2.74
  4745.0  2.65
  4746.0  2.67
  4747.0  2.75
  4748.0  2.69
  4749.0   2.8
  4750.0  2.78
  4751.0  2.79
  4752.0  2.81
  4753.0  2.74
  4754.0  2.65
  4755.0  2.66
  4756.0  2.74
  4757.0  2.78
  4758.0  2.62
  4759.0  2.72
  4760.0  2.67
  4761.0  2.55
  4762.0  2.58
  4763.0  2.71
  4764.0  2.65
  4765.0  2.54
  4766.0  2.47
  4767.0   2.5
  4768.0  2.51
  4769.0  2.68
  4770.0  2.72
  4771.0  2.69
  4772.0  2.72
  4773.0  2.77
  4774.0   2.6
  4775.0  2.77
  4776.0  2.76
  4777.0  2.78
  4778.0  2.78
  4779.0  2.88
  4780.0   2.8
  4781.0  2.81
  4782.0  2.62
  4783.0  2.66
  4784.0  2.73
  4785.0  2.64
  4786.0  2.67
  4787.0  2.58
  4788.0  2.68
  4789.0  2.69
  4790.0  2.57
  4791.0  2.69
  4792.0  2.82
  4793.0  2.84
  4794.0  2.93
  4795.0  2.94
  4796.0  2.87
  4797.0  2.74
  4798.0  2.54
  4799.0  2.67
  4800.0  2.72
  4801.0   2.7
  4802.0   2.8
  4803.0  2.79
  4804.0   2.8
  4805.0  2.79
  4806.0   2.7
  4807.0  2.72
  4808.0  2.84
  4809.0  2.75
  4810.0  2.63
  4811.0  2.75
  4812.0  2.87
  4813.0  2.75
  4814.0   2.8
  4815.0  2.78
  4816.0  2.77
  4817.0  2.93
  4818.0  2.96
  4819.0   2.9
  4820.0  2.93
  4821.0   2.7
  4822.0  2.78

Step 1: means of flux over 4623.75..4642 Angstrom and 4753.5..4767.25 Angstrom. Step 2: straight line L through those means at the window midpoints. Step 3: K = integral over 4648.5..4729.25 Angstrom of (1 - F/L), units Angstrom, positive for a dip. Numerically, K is 2.7 Angstrom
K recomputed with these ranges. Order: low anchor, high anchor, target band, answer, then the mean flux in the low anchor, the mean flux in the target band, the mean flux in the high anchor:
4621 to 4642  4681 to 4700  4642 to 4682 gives 1.5 Angstrom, 2.67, 2.51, 2.56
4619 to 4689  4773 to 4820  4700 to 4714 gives 0.7 Angstrom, 2.57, 2.51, 2.76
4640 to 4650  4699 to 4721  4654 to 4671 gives -0.3 Angstrom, 2.45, 2.52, 2.56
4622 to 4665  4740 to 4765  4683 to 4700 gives 0.6 Angstrom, 2.6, 2.56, 2.71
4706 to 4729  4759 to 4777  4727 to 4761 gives -0.4 Angstrom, 2.63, 2.67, 2.65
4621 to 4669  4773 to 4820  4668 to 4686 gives 0.7 Angstrom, 2.58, 2.52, 2.76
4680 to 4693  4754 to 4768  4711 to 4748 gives -0.6 Angstrom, 2.58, 2.65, 2.63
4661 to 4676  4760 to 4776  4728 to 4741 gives 0.0 Angstrom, 2.47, 2.59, 2.64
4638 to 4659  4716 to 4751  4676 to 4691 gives 0.1 Angstrom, 2.53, 2.57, 2.67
